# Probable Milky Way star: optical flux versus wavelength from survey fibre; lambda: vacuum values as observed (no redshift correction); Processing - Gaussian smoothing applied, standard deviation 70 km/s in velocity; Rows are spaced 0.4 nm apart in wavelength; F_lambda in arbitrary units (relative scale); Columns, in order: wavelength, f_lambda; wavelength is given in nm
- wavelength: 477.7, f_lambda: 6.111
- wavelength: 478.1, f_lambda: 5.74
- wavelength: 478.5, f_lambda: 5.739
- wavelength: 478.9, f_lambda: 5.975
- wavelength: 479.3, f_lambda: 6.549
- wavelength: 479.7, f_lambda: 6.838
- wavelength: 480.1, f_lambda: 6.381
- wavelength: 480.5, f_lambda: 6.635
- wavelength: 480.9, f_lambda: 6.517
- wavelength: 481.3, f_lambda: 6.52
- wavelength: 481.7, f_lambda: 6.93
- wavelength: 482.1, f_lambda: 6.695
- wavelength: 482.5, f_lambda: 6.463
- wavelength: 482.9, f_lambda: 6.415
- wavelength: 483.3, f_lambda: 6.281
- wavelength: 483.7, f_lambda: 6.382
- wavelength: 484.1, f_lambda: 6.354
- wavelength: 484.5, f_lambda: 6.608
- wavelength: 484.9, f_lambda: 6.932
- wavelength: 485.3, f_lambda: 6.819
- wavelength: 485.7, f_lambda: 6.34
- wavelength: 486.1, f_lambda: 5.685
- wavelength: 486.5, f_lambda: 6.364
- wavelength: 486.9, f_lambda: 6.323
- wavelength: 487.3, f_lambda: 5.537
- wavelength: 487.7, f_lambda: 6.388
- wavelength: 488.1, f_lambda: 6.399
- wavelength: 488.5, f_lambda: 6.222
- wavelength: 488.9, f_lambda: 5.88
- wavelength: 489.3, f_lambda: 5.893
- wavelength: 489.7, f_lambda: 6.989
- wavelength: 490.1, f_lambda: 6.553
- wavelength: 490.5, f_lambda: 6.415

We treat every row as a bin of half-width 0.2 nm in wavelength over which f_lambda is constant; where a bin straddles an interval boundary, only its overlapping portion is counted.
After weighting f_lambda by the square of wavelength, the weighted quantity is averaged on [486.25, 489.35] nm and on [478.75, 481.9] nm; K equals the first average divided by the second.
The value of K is 0.96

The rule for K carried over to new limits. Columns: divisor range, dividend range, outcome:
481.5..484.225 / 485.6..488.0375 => 0.96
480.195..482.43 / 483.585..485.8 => 1.01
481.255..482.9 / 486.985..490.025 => 0.96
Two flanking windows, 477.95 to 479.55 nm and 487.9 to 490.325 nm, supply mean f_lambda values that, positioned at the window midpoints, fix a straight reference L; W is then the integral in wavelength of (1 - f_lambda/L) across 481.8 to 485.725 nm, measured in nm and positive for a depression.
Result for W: -0.24 nm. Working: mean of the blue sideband 6.04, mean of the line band 6.55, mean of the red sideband 6.32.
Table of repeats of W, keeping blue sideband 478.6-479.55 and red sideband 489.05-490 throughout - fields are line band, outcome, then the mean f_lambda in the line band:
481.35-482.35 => -0.07 nm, 6.75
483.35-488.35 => 0.01 nm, 6.34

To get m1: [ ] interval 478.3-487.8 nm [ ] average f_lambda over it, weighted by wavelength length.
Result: 6.4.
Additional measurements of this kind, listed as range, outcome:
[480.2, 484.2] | 6.52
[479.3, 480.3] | 6.6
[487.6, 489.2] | 6.19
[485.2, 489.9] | 6.22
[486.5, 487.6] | 6.05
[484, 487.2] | 6.4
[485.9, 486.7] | 6.02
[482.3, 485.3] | 6.51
